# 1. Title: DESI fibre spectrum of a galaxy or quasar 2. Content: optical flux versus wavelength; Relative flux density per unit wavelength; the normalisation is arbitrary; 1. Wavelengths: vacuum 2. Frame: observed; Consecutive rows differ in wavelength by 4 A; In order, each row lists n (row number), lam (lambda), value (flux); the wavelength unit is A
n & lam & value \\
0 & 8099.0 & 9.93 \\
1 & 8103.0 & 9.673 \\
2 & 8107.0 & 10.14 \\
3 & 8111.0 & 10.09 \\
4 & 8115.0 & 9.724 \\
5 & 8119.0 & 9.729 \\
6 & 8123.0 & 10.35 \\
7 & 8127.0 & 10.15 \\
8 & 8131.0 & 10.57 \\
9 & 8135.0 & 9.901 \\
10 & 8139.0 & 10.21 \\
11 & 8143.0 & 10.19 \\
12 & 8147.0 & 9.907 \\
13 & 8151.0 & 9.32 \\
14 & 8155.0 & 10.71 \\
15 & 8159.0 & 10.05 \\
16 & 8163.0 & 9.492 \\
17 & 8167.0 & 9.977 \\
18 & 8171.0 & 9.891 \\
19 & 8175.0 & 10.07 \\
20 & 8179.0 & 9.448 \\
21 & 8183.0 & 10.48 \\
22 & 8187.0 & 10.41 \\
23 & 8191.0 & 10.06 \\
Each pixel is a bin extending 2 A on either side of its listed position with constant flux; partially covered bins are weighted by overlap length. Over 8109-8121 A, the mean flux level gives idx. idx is 9.85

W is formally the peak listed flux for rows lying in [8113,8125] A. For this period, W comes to 10.35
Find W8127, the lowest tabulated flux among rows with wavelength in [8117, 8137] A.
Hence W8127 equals 9.729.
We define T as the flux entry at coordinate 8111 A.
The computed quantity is 10.09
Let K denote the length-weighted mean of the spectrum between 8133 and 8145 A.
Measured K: 10.1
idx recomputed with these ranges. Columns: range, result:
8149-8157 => 10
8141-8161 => 10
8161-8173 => 9.79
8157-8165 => 9.77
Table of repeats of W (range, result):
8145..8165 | 10.71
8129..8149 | 10.57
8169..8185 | 10.48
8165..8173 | 9.977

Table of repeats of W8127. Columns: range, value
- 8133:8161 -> 9.32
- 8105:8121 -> 9.724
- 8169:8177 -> 9.891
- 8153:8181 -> 9.448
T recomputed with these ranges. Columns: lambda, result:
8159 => 10.05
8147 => 9.907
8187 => 10.41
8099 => 9.93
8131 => 10.57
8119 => 9.729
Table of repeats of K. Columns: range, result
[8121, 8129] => 10.2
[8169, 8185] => 9.97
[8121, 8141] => 10.2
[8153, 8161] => 10.4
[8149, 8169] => 9.91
